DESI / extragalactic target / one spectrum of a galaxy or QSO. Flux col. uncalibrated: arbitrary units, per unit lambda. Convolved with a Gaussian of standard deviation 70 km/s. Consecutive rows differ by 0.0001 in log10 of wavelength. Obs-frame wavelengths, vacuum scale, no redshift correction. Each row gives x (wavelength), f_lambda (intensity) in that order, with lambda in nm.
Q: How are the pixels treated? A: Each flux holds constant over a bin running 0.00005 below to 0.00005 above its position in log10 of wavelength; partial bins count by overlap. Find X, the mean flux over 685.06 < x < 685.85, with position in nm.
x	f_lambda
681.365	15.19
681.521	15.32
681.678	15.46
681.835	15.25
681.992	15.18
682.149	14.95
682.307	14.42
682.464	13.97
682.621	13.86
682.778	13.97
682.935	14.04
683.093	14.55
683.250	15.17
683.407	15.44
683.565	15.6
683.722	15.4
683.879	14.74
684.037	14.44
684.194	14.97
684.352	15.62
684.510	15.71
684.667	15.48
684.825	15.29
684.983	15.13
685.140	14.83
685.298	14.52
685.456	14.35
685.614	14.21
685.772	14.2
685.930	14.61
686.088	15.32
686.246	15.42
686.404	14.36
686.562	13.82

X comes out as 14.4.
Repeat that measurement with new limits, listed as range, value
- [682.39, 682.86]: 14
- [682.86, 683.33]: 14.6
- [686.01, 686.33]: 15.4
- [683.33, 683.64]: 15.5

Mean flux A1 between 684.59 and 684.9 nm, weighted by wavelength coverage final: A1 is 15.4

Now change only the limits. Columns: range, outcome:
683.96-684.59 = 15.2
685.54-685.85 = 14.2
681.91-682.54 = 14.6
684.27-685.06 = 15.4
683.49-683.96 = 15.3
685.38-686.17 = 14.5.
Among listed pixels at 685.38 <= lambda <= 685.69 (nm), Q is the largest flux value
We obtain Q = 14.35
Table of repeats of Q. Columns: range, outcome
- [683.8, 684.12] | 14.74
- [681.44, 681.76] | 15.46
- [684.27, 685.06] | 15.71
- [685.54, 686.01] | 14.61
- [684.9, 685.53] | 15.13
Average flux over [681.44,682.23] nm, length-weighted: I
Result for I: 15.2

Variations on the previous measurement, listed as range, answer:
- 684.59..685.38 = 15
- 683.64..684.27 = 14.9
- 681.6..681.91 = 15.4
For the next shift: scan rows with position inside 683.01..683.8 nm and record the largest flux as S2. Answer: 15.6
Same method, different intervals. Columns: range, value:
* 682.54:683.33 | 15.17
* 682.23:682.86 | 14.42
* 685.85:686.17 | 15.32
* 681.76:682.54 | 15.25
